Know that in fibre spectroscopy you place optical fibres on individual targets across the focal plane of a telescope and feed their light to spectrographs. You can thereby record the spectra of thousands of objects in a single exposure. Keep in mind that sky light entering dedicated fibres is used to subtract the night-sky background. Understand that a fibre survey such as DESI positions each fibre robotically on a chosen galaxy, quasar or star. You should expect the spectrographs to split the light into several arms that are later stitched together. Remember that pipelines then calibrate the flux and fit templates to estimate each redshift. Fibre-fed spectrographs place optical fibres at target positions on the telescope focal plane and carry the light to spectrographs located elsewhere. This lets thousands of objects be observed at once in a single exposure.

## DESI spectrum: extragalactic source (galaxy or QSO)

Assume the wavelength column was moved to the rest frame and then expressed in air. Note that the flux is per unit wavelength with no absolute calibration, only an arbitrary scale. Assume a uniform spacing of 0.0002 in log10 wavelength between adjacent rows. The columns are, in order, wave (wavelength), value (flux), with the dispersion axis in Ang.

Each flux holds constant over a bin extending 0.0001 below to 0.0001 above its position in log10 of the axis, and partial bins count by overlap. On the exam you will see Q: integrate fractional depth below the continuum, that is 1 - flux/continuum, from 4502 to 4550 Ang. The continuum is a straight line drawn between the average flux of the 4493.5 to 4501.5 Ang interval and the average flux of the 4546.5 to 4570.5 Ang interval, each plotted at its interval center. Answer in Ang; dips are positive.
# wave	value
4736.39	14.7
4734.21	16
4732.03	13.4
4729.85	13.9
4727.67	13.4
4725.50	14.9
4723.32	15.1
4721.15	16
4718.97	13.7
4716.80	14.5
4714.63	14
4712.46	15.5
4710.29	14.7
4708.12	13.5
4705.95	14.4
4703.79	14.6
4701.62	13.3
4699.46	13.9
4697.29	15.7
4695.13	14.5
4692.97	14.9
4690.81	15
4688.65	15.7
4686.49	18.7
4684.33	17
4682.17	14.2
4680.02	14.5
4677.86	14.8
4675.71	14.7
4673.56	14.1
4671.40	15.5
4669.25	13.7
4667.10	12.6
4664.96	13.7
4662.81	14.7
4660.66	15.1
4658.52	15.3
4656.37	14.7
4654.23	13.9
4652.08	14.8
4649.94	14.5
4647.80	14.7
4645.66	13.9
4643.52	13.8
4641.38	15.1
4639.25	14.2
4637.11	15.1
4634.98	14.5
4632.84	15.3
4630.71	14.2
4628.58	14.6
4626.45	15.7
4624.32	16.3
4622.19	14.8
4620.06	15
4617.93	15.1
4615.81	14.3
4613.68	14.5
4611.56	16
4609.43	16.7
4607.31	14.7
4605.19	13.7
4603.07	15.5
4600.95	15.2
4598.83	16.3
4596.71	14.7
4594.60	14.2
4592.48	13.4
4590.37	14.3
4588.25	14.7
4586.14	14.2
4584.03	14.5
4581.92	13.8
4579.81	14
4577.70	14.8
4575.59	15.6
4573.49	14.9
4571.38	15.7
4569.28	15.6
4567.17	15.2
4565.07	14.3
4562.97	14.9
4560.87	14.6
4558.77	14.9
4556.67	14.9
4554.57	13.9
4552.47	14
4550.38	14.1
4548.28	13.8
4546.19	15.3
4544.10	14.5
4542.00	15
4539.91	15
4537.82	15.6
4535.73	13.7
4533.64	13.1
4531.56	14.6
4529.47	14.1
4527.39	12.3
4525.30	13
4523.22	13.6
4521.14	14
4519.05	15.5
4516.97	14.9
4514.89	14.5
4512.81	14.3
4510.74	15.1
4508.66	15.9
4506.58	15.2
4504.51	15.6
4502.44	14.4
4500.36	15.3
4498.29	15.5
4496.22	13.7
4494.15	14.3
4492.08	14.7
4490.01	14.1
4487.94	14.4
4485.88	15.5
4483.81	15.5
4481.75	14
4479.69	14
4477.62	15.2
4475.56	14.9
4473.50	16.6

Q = 0.60 Ang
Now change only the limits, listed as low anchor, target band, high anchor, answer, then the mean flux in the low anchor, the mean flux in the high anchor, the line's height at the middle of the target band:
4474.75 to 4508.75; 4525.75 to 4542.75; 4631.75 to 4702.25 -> 0.8 Ang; 14.8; 14.7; 14.8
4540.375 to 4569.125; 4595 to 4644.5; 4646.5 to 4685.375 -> -1.4 Ang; 14.6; 14.6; 14.6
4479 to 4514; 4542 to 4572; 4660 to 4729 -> 0.2 Ang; 14.8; 14.7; 14.8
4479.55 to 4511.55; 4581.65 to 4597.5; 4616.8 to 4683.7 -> 0.5 Ang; 14.8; 14.6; 14.7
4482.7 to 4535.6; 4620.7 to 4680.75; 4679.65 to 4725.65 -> 0.9 Ang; 14.5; 14.9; 14.8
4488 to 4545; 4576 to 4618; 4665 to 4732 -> -0.5 Ang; 14.5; 14.7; 14.6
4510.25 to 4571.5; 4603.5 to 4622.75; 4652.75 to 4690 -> -0.4 Ang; 14.4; 14.9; 14.7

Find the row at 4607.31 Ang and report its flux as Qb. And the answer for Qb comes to 14.7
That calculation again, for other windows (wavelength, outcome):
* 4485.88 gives 15.5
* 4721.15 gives 16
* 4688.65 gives 15.7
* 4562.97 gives 14.9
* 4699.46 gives 13.9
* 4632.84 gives 15.3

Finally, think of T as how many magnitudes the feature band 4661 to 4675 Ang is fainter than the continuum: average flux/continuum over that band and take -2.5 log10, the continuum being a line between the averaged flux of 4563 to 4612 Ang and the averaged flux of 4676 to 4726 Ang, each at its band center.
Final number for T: 0.06 mag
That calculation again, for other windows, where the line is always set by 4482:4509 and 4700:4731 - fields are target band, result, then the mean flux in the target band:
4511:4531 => 0.056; 14.1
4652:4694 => -0.030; 14.9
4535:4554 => 0.016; 14.6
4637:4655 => 0.009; 14.4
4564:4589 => -0.006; 14.8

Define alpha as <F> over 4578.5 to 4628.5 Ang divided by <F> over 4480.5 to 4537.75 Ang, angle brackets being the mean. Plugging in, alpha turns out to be 1.0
